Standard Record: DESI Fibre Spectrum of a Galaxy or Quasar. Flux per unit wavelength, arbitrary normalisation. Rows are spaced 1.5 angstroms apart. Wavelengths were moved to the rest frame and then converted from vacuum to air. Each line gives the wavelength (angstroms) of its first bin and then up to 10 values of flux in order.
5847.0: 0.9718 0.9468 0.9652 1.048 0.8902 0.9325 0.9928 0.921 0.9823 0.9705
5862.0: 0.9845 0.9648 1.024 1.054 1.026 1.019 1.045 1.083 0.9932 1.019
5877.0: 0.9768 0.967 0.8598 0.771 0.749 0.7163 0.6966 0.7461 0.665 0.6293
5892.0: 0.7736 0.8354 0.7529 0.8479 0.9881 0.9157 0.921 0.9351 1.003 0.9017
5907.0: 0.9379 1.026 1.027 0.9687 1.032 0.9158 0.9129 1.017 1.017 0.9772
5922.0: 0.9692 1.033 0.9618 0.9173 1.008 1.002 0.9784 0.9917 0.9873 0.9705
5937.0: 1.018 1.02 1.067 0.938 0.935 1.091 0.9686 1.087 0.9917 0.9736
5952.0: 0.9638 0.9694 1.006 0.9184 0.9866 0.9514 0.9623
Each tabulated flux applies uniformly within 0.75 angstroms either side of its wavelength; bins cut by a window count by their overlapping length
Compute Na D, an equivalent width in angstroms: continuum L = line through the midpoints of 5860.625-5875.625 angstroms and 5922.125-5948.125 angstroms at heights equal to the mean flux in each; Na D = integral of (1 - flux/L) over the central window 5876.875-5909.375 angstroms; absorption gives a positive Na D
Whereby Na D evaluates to 5.35 angstroms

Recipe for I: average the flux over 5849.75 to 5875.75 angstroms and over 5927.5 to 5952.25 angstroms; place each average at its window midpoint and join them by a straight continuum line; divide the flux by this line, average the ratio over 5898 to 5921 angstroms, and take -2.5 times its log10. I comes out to 0.03 mag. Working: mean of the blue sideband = 0.995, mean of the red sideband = 1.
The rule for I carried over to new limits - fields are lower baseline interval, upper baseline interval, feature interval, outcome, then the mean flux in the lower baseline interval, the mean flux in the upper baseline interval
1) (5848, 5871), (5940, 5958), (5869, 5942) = 0.07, 0.984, 0.989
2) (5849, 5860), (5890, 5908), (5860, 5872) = -0.08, 0.962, 0.876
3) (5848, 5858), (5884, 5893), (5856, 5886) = -0.14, 0.958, 0.708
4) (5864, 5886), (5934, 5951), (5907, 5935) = 0.00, 0.942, 1.01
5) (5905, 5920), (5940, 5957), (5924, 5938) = 0.00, 0.977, 0.99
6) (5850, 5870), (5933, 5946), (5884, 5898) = 0.30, 0.984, 1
